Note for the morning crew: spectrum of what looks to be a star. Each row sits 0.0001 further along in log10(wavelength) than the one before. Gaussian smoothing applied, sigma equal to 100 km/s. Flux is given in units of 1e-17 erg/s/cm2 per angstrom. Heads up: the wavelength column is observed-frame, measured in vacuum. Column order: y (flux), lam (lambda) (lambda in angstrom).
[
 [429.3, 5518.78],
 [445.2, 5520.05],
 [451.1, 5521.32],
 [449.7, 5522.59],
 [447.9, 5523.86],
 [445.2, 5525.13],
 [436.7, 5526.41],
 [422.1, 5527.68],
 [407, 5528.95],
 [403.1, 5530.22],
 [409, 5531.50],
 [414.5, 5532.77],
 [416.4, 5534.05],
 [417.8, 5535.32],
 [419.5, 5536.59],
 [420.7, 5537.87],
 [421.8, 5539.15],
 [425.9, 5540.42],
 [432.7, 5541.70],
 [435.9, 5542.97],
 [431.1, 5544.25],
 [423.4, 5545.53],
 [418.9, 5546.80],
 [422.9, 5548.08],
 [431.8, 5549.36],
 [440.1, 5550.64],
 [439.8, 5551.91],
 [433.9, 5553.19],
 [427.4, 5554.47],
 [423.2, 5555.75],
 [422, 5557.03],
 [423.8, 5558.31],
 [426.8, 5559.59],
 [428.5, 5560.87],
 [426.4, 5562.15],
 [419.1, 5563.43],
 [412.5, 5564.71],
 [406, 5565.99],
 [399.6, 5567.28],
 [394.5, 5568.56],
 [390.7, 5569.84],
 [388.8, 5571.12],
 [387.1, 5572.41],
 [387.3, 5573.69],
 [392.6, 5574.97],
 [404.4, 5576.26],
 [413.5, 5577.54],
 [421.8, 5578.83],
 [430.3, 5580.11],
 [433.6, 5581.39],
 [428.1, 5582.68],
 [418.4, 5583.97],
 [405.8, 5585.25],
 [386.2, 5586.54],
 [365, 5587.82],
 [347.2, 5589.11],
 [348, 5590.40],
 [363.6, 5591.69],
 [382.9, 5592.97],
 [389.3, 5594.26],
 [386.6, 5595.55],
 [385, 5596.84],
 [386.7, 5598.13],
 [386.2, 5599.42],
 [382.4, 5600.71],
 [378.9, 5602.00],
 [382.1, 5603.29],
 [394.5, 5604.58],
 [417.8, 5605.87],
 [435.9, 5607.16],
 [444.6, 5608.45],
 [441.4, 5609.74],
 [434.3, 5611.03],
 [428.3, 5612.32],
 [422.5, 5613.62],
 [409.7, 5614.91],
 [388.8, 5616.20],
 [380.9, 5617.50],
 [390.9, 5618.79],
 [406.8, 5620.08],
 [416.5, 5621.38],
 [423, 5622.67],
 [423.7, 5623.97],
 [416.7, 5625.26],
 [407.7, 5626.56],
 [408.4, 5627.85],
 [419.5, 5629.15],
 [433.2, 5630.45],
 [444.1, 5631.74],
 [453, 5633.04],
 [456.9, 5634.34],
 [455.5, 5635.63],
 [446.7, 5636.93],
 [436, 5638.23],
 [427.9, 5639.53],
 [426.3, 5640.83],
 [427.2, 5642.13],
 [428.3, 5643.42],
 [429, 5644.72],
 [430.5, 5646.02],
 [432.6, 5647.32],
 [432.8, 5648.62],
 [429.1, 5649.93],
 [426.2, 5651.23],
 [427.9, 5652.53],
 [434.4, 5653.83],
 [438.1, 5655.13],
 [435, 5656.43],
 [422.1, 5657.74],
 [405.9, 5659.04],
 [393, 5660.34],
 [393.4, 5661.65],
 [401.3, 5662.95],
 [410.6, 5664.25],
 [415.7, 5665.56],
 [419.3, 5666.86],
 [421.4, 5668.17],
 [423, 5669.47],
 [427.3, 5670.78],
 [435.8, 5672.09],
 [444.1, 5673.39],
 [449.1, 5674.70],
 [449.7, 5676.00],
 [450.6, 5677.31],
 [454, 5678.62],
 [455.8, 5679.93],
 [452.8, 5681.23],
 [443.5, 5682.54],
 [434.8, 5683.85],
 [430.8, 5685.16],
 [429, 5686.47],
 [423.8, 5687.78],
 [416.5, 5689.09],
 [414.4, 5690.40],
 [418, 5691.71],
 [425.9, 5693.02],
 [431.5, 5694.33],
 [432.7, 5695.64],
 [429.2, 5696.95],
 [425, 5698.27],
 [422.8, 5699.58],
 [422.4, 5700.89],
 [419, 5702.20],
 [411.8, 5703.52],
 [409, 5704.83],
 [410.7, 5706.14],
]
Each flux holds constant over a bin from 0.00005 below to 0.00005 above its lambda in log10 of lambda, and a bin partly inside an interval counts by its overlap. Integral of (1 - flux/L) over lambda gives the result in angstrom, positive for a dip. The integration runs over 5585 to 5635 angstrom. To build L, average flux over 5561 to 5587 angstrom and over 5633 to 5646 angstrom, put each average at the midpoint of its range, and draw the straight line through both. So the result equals 2.4 angstrom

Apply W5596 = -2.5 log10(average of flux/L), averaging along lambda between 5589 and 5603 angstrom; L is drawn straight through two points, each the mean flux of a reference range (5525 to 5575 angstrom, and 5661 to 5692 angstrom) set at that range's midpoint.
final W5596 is 0.12 mag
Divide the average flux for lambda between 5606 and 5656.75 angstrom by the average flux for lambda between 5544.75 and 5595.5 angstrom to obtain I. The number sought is 1.0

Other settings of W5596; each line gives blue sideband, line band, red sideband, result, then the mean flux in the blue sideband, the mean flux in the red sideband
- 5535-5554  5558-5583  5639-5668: 0.042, 428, 422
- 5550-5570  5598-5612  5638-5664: 0.033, 420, 424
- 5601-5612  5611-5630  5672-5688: 0.026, 416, 443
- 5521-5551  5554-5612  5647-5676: 0.058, 426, 424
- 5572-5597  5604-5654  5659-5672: -0.056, 394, 412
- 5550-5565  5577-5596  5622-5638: 0.092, 427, 433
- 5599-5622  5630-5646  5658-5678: -0.060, 408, 423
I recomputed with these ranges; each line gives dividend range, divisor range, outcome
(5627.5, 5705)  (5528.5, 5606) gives 1.05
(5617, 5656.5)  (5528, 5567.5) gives 1.01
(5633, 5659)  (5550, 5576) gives 1.05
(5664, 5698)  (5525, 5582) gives 1.03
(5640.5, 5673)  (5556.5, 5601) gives 1.06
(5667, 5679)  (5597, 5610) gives 1.09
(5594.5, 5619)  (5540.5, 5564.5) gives 0.94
